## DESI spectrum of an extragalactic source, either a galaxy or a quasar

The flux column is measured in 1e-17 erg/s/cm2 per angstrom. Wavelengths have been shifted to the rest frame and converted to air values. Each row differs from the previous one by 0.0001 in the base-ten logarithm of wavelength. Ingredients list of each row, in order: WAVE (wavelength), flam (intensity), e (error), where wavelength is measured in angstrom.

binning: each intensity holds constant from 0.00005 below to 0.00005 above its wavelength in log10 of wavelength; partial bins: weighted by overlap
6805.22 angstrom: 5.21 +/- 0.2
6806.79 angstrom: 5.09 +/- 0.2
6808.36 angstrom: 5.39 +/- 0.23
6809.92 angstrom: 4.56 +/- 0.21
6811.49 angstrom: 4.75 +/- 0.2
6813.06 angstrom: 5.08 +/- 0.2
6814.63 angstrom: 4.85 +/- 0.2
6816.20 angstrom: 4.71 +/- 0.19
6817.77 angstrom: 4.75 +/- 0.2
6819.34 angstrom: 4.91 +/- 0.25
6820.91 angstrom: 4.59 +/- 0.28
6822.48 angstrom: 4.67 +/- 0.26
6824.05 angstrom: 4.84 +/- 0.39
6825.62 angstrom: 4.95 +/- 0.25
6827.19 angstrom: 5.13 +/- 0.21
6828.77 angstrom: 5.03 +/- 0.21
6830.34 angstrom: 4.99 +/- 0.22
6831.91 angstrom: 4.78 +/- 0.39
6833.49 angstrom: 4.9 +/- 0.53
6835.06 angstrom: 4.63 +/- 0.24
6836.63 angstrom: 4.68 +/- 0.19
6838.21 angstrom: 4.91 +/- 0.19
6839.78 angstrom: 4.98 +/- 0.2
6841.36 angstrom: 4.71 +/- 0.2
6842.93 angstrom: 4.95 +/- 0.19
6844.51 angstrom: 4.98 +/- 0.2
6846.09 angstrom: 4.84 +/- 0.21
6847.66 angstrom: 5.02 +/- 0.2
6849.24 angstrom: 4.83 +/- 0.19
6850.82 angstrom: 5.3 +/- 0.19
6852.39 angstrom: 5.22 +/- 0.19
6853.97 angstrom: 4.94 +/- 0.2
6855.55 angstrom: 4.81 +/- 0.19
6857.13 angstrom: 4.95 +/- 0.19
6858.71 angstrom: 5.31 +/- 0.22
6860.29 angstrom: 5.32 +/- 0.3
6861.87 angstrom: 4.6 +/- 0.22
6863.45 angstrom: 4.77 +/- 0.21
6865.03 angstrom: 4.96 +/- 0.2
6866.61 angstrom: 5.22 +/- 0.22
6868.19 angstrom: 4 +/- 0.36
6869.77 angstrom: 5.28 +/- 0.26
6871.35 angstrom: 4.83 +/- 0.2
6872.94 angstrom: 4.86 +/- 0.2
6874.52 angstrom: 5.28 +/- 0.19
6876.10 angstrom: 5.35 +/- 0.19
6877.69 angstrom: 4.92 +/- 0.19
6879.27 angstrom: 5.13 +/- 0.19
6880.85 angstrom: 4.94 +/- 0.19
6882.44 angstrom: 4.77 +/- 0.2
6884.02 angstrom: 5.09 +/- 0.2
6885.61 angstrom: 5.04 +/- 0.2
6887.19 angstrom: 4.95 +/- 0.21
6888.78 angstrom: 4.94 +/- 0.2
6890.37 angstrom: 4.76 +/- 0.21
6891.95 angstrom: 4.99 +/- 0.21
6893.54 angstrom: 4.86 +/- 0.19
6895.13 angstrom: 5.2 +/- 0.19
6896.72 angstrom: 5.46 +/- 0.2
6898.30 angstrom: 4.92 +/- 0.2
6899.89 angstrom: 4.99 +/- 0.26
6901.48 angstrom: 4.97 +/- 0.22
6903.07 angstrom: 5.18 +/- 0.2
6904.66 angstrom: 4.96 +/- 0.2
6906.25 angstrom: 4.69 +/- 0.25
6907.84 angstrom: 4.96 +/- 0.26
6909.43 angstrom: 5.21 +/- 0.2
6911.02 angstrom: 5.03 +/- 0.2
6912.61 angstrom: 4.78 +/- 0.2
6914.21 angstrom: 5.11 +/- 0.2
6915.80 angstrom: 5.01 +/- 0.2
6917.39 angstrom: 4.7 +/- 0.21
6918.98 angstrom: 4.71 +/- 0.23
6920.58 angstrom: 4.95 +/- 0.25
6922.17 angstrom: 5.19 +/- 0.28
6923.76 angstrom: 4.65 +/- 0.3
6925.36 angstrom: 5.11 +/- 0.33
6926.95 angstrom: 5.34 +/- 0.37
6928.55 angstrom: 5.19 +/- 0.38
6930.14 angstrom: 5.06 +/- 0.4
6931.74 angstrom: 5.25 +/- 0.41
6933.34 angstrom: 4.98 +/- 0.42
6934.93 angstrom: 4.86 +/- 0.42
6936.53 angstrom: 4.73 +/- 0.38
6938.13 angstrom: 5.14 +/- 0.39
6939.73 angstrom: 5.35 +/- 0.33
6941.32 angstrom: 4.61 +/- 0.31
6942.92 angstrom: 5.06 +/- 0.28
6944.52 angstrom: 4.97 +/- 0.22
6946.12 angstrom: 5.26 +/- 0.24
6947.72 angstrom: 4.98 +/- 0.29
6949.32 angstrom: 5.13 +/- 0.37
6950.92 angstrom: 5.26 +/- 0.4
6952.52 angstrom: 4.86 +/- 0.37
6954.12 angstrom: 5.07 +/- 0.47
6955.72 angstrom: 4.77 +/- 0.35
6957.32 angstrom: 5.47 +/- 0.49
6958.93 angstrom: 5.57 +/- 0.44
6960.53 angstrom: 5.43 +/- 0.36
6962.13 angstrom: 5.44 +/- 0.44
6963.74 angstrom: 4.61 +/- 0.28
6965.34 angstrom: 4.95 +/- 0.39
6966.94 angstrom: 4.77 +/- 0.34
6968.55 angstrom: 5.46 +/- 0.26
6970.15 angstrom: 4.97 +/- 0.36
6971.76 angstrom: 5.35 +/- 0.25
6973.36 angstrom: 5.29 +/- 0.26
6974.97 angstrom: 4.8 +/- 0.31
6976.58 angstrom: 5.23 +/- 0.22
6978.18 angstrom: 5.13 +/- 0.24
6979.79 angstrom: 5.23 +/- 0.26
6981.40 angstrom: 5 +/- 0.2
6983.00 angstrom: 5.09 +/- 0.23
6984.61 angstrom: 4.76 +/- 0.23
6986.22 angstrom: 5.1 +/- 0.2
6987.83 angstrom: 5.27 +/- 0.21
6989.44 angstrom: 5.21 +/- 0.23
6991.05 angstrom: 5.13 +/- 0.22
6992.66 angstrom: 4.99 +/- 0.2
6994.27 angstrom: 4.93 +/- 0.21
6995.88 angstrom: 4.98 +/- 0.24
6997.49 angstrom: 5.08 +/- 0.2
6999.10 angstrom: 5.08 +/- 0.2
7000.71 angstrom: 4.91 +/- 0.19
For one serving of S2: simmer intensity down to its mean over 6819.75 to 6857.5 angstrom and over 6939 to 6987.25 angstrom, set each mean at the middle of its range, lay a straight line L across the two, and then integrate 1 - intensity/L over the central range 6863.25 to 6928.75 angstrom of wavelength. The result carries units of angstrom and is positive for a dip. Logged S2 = 0.1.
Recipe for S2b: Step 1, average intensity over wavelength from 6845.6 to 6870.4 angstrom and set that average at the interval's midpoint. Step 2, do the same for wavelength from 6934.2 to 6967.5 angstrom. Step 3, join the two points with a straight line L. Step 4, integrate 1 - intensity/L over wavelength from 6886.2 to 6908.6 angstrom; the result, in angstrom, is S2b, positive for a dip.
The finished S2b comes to 0.1 angstrom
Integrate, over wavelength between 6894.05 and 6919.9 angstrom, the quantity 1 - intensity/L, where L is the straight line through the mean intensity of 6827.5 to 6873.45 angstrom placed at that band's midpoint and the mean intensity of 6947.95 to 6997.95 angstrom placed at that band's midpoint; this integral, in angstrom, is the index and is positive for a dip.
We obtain 0.1 angstrom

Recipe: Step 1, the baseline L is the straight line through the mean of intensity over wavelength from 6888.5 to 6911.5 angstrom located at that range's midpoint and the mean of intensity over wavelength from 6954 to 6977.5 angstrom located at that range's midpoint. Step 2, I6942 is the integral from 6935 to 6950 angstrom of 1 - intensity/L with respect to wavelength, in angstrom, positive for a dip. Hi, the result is 0.2 angstrom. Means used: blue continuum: 5.01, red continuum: 5.15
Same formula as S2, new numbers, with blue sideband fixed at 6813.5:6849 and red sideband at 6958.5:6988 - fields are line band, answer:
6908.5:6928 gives 0.13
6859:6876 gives -0.06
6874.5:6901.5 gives -0.35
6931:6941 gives 0.04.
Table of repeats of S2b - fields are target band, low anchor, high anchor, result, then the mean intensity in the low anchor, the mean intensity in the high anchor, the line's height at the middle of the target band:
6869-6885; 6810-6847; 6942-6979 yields -0.31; 4.85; 5.12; 4.95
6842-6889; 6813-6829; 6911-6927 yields -0.86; 4.85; 4.94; 4.89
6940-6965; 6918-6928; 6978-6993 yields -0.32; 4.99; 5.09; 5.04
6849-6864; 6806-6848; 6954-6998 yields -0.28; 4.88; 5.11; 4.92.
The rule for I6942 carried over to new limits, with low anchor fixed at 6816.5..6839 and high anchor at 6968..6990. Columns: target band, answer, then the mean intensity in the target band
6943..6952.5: 0.0 angstrom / 5.09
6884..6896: 0.0 angstrom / 4.97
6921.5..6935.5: -0.1 angstrom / 5.07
